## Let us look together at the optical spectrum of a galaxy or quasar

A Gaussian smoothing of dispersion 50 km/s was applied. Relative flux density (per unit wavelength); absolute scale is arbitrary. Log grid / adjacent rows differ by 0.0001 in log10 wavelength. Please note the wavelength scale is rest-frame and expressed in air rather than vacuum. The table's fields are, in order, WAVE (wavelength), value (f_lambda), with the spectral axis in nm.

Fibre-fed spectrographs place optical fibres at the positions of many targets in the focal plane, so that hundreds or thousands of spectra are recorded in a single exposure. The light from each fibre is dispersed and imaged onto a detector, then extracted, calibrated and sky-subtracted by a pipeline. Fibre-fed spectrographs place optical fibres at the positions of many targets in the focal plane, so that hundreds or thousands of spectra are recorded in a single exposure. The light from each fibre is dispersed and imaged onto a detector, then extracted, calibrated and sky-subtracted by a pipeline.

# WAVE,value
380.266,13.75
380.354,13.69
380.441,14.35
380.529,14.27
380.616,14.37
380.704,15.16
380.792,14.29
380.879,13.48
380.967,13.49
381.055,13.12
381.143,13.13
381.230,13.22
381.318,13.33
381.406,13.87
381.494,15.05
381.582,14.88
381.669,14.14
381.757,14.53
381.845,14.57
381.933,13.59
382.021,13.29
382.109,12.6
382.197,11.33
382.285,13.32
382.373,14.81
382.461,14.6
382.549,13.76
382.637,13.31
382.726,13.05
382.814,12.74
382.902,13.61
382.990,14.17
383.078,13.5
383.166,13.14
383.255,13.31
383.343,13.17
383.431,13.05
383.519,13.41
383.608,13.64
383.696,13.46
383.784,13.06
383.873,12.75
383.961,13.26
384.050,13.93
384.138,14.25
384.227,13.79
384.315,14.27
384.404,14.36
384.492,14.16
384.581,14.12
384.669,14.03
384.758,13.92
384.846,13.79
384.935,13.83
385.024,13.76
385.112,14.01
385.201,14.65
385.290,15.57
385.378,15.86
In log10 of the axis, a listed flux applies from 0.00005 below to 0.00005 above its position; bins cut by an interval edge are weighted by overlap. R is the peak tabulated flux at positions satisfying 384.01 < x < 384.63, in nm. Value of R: 14.36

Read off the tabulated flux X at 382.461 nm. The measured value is 14.6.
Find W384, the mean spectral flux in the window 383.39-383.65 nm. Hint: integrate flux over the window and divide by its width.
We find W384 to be 13.3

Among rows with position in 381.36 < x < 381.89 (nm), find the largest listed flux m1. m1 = 15.05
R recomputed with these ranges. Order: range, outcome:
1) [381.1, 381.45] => 13.87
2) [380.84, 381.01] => 13.49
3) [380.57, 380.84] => 15.16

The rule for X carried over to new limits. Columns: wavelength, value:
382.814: 12.74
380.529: 14.27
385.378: 15.86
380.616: 14.37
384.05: 13.93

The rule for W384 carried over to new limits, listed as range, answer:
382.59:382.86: 13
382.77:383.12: 13.5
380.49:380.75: 14.6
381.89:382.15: 13.2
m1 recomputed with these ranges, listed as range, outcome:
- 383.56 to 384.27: 14.25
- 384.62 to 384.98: 14.03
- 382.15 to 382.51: 14.81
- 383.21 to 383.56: 13.41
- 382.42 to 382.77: 14.6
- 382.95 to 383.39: 14.17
